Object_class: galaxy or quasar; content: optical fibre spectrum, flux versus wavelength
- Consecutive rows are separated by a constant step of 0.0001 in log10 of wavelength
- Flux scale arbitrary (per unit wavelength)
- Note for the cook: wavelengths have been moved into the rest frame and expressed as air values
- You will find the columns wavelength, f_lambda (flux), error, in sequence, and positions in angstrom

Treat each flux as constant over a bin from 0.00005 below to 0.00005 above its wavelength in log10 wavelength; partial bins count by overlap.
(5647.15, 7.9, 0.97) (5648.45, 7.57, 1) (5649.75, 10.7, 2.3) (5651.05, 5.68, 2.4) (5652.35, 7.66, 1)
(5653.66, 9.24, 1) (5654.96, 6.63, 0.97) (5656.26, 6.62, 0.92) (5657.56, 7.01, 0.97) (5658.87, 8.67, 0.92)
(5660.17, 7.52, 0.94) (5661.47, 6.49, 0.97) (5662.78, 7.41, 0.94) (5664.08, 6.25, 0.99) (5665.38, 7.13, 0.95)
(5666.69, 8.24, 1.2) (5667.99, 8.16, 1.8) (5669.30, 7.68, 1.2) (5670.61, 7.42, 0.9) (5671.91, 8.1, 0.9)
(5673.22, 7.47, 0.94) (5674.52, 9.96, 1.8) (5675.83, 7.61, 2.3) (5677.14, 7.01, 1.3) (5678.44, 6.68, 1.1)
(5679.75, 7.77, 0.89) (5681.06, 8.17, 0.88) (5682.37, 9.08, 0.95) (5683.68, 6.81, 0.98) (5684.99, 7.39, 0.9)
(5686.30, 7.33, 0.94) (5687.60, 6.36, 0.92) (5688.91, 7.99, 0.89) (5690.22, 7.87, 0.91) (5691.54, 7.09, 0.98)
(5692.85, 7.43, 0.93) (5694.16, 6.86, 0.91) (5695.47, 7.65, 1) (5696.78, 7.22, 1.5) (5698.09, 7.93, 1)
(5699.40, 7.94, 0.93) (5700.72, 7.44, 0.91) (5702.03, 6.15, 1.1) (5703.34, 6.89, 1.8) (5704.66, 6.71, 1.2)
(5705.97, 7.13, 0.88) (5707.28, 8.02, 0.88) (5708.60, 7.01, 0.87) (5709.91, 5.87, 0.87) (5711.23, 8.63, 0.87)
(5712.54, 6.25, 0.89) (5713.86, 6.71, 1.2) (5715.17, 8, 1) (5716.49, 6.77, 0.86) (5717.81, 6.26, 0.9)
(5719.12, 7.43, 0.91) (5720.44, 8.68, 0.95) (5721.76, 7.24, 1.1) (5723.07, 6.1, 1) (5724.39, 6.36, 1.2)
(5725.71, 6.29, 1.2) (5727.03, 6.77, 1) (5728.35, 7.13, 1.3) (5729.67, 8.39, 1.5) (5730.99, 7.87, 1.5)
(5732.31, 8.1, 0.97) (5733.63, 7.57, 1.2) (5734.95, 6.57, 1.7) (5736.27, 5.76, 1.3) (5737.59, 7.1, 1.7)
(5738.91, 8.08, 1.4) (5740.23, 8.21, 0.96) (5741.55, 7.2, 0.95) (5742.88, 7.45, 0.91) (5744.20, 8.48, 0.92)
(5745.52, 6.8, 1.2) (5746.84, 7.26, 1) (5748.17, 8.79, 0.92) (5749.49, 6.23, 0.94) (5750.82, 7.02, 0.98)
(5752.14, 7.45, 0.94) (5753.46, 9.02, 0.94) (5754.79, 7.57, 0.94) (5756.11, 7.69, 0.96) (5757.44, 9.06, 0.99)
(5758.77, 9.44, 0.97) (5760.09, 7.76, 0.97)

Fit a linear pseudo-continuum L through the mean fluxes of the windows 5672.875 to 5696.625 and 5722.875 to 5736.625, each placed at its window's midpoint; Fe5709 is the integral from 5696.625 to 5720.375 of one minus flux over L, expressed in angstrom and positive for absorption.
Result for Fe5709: 0.4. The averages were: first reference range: 7.58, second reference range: 7.05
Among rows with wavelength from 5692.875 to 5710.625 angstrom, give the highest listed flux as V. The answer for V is 8.02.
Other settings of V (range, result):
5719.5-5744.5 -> 8.68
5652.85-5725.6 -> 9.96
